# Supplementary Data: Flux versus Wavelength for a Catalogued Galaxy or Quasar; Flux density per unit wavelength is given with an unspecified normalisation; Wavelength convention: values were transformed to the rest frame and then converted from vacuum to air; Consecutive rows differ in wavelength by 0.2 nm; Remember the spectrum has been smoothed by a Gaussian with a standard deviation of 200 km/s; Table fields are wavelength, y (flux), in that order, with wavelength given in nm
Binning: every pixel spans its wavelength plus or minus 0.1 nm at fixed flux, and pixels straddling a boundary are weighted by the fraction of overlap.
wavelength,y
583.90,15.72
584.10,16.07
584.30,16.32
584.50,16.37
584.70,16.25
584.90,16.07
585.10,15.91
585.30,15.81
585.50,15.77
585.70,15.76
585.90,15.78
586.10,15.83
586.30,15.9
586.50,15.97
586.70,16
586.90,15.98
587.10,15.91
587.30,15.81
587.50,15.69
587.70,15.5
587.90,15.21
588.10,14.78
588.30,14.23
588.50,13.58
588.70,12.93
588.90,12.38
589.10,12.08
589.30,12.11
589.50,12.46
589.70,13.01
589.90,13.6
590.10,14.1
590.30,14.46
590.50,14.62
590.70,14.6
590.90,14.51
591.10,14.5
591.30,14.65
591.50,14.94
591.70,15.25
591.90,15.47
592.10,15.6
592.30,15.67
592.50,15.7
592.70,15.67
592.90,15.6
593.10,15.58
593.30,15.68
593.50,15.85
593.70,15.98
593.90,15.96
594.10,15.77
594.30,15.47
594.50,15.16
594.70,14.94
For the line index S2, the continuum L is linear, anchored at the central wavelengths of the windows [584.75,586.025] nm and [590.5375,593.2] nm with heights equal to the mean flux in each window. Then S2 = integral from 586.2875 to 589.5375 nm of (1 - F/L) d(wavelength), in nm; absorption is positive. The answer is 0.23 nm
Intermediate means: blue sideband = 15.9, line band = 14.5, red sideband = 15.2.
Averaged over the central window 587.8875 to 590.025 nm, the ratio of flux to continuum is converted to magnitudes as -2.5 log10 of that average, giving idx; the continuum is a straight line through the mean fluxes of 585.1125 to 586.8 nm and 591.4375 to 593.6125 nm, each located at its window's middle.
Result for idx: 0.19 mag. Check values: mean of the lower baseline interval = 15.9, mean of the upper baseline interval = 15.6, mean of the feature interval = 13.2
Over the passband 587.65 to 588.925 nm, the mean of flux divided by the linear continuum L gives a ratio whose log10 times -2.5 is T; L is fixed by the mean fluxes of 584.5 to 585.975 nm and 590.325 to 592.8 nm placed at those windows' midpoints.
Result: 0.10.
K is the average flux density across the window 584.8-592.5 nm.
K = 14.8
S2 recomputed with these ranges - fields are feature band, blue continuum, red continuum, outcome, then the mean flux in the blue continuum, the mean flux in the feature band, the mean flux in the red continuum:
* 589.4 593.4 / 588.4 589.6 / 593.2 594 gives -0.135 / 12.6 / 14.8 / 15.9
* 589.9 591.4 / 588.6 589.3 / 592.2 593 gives -0.056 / 12.4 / 14.4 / 15.7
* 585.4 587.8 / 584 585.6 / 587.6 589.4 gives -0.153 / 16.1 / 15.8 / 13.6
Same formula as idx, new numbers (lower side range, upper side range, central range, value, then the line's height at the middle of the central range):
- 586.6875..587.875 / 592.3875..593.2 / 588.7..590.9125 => 0.174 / 15.7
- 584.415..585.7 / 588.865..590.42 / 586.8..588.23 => -0.079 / 14.4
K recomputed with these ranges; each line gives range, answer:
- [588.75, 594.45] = 14.7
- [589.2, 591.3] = 13.8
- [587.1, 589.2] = 14.3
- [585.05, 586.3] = 15.8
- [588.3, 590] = 12.9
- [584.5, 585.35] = 16.1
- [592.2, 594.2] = 15.7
